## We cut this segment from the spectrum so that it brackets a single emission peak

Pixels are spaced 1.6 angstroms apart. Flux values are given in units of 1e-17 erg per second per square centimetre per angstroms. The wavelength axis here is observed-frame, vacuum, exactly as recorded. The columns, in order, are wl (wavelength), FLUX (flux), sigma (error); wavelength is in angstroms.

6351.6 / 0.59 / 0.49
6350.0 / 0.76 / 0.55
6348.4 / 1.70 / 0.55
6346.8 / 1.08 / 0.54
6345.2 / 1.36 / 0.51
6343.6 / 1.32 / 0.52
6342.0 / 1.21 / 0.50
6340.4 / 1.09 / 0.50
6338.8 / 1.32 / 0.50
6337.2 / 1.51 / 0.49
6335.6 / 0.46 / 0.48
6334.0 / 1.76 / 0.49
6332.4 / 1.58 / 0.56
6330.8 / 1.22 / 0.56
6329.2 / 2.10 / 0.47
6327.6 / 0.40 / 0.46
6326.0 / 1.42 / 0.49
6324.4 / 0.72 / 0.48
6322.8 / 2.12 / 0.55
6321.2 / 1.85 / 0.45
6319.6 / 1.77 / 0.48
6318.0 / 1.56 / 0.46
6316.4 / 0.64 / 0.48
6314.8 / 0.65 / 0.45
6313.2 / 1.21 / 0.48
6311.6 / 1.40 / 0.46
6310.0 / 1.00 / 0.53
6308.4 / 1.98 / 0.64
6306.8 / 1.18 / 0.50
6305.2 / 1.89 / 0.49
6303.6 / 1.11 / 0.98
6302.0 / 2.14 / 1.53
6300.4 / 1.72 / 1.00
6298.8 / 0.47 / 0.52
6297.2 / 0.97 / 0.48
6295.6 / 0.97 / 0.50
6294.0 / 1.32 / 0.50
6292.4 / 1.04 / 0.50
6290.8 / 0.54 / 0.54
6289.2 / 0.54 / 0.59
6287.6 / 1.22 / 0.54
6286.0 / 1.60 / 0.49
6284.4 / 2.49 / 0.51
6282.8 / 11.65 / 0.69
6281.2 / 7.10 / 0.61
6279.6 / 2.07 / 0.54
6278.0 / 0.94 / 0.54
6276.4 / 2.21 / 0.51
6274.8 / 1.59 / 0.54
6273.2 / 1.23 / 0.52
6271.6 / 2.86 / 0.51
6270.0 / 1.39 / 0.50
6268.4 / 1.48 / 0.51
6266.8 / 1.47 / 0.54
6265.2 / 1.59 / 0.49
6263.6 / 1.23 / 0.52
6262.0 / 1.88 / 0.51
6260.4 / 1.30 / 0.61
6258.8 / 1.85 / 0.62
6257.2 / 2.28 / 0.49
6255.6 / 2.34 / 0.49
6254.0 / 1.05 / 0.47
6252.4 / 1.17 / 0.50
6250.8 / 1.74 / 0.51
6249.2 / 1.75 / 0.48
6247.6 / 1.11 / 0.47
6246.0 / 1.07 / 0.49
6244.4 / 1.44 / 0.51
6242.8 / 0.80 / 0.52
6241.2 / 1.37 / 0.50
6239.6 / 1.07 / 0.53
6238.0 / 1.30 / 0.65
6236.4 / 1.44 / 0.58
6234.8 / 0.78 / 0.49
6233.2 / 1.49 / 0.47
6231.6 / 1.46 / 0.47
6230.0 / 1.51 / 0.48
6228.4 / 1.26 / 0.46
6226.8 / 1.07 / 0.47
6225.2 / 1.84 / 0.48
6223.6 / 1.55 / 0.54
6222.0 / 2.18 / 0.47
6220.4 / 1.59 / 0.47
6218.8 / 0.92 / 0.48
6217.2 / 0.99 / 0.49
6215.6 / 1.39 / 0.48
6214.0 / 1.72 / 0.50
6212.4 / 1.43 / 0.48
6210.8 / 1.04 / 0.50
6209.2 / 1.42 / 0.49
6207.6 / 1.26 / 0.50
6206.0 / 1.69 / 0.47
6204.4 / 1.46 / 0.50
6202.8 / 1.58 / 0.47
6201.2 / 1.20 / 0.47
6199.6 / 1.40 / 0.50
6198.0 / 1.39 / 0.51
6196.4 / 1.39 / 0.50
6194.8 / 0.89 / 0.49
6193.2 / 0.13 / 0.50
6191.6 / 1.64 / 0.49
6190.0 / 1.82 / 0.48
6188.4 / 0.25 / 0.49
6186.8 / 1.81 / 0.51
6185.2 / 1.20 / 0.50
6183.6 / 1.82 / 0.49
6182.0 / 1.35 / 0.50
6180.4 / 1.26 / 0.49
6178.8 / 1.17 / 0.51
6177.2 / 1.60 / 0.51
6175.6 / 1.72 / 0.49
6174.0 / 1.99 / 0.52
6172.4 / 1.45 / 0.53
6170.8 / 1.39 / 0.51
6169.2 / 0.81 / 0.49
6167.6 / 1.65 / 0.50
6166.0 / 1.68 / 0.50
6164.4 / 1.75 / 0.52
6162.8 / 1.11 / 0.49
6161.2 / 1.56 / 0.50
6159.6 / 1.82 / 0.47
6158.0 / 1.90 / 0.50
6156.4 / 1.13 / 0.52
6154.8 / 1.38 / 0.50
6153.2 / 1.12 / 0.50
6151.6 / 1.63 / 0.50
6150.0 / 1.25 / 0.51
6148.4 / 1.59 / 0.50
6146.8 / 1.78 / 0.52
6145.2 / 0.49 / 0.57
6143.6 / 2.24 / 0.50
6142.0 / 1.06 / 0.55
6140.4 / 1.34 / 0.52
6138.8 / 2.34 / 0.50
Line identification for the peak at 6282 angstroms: H-beta 4861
